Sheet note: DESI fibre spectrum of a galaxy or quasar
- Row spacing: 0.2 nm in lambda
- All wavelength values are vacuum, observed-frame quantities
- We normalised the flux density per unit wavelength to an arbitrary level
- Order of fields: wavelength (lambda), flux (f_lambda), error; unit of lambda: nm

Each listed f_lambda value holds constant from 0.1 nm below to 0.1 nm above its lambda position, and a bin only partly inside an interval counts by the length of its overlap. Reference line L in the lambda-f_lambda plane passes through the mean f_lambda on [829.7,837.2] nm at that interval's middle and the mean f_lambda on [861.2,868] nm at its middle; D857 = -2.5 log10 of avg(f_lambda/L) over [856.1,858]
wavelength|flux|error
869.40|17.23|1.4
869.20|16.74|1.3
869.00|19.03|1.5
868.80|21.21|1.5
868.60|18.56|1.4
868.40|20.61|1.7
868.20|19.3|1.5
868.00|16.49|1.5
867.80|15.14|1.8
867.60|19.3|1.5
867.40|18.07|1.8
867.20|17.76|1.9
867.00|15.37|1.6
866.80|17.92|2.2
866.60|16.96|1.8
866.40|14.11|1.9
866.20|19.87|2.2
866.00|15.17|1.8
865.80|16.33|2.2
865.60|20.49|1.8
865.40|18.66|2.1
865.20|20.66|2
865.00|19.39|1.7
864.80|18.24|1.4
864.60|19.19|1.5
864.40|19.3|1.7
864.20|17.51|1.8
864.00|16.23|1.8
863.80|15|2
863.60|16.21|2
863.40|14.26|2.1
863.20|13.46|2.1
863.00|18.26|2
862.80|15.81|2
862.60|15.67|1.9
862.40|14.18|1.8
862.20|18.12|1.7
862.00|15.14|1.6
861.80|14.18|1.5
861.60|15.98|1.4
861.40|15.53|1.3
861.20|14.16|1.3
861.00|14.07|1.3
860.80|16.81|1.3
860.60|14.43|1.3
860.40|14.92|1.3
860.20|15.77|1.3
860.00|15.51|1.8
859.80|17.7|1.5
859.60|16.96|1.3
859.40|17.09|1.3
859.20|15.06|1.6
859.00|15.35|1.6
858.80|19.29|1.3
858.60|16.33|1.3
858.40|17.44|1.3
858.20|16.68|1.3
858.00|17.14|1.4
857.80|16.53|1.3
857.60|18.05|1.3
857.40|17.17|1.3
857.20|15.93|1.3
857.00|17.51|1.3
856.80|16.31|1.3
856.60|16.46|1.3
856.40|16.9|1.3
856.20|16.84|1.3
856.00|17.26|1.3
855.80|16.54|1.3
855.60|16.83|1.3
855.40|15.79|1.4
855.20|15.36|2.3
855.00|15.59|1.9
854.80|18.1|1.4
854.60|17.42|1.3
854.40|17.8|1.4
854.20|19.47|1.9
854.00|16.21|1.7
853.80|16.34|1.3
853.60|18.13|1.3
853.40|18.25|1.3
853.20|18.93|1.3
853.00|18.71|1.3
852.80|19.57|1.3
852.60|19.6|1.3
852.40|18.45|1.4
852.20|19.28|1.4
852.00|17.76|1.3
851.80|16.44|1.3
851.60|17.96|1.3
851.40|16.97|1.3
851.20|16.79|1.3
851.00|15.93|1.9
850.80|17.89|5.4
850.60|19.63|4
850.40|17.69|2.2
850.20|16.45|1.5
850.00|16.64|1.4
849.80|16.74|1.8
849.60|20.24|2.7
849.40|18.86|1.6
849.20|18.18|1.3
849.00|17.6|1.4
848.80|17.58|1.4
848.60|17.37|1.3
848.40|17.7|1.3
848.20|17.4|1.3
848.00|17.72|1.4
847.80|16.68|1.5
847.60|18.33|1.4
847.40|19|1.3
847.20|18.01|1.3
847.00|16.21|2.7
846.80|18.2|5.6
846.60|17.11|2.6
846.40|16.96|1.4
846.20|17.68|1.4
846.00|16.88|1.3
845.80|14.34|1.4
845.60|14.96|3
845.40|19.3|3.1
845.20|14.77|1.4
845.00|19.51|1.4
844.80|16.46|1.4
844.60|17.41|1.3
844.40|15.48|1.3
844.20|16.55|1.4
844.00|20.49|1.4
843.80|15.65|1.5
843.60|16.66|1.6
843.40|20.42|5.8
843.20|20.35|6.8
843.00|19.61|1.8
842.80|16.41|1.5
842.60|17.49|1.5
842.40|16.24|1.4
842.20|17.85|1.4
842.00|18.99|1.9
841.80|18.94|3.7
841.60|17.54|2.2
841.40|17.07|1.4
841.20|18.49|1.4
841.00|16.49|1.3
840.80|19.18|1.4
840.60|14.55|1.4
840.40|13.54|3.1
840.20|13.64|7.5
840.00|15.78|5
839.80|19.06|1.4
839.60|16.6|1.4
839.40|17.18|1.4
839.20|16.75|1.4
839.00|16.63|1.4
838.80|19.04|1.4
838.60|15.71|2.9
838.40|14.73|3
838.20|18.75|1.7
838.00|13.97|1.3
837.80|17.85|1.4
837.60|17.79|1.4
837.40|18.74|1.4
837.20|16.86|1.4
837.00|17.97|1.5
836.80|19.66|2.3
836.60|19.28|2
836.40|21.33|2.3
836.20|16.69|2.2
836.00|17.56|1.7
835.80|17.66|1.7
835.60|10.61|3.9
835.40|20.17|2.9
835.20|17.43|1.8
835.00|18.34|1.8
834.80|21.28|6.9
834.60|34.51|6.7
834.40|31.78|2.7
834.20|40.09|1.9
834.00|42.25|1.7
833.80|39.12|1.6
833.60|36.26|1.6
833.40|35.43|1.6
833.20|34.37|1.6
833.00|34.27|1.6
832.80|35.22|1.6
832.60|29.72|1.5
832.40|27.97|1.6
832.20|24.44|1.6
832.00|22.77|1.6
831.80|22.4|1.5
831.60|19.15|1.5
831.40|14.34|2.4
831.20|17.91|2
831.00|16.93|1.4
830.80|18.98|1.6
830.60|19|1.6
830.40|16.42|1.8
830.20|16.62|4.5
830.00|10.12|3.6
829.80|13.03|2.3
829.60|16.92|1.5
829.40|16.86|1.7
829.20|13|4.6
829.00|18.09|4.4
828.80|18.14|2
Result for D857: 0.10 mag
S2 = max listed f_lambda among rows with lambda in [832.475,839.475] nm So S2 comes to 42.25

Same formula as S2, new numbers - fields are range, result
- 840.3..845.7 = 20.49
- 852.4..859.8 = 19.6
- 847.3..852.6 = 20.24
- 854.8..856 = 17.26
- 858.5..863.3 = 19.29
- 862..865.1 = 19.39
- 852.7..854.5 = 19.57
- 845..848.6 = 19.51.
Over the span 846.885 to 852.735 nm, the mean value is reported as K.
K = 17.8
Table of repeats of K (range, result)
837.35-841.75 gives 16.8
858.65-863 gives 15.9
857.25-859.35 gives 16.9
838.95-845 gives 17.3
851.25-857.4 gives 17.4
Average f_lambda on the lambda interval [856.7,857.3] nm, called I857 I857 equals 16.6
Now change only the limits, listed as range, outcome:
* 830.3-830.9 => 18.1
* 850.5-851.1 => 17.8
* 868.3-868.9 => 20.1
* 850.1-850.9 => 17.9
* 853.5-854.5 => 17.6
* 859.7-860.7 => 15.7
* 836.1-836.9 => 19.2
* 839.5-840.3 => 16.3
